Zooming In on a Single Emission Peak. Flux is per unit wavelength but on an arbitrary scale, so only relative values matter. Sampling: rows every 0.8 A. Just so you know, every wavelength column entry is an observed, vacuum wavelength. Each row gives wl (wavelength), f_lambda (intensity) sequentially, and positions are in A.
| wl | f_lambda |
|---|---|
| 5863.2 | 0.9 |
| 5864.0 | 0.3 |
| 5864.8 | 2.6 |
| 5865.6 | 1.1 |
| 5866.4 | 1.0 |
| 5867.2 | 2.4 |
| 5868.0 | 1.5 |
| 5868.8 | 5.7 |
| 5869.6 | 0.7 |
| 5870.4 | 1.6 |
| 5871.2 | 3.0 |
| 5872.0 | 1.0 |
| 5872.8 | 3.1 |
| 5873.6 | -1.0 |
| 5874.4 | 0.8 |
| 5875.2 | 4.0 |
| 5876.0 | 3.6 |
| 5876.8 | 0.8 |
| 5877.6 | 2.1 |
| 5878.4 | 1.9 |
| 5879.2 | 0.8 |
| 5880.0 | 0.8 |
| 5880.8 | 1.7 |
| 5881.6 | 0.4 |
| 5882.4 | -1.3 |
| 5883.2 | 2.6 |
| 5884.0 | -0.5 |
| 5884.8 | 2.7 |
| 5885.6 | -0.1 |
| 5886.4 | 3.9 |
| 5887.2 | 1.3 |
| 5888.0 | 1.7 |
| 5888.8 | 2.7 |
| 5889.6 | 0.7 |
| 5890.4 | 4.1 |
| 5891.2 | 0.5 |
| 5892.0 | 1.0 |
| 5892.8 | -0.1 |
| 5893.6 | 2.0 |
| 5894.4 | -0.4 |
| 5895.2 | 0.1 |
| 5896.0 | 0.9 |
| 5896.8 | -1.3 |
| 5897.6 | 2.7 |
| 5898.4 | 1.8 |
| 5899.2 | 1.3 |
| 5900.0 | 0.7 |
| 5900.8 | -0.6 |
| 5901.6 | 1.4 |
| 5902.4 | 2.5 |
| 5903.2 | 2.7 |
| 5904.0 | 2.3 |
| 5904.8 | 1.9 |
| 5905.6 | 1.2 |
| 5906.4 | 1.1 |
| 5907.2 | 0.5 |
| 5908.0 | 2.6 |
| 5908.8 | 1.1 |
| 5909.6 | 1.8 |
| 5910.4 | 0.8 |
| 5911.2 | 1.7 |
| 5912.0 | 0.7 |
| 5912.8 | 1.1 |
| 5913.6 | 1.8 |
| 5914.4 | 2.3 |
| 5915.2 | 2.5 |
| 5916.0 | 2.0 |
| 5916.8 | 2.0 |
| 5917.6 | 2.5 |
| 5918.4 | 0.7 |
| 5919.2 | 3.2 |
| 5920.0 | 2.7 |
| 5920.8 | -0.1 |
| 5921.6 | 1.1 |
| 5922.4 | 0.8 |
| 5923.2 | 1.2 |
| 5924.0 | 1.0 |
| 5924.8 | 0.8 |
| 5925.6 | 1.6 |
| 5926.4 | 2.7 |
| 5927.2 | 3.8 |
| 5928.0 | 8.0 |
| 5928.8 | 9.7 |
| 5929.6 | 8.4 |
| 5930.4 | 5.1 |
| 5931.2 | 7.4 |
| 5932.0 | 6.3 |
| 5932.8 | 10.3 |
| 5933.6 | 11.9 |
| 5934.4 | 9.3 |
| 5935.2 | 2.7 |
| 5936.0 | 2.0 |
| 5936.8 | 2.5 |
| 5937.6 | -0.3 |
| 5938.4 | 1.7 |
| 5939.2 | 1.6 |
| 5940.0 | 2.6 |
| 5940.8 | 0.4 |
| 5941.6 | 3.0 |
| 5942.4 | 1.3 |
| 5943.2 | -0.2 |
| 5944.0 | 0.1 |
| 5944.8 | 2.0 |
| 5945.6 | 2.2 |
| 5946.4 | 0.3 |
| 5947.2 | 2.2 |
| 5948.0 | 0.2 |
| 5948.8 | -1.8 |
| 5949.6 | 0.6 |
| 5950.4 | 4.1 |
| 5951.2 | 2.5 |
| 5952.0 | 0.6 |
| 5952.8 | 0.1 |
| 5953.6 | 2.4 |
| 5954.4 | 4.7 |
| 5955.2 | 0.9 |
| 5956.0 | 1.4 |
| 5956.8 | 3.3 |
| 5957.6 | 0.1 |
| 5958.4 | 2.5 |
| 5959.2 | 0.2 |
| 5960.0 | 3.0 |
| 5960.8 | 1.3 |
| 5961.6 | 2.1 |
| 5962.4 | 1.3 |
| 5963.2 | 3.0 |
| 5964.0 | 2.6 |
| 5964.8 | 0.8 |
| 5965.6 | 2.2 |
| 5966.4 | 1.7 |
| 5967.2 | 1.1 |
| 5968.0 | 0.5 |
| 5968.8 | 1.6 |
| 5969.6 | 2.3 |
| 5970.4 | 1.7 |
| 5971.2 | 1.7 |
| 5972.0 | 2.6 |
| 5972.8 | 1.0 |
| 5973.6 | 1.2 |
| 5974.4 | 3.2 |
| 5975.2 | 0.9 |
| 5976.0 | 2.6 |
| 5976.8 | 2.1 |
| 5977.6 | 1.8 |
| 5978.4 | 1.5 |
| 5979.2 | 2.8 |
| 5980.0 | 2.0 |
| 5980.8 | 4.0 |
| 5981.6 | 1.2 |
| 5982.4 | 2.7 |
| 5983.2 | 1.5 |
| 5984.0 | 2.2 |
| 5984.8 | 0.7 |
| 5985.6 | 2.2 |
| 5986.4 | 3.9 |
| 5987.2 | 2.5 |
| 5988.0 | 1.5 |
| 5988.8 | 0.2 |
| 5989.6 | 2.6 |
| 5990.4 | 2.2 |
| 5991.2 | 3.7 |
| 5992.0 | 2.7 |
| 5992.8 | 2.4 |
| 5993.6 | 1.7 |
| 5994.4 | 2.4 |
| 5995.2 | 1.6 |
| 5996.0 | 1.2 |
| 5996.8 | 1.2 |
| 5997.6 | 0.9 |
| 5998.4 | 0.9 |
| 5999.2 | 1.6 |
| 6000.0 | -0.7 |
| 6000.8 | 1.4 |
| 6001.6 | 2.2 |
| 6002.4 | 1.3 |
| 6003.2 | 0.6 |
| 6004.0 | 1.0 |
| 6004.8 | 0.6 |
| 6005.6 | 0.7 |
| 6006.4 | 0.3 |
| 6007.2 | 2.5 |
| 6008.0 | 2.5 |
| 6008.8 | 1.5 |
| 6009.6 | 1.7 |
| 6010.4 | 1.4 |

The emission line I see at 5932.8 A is [O II]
